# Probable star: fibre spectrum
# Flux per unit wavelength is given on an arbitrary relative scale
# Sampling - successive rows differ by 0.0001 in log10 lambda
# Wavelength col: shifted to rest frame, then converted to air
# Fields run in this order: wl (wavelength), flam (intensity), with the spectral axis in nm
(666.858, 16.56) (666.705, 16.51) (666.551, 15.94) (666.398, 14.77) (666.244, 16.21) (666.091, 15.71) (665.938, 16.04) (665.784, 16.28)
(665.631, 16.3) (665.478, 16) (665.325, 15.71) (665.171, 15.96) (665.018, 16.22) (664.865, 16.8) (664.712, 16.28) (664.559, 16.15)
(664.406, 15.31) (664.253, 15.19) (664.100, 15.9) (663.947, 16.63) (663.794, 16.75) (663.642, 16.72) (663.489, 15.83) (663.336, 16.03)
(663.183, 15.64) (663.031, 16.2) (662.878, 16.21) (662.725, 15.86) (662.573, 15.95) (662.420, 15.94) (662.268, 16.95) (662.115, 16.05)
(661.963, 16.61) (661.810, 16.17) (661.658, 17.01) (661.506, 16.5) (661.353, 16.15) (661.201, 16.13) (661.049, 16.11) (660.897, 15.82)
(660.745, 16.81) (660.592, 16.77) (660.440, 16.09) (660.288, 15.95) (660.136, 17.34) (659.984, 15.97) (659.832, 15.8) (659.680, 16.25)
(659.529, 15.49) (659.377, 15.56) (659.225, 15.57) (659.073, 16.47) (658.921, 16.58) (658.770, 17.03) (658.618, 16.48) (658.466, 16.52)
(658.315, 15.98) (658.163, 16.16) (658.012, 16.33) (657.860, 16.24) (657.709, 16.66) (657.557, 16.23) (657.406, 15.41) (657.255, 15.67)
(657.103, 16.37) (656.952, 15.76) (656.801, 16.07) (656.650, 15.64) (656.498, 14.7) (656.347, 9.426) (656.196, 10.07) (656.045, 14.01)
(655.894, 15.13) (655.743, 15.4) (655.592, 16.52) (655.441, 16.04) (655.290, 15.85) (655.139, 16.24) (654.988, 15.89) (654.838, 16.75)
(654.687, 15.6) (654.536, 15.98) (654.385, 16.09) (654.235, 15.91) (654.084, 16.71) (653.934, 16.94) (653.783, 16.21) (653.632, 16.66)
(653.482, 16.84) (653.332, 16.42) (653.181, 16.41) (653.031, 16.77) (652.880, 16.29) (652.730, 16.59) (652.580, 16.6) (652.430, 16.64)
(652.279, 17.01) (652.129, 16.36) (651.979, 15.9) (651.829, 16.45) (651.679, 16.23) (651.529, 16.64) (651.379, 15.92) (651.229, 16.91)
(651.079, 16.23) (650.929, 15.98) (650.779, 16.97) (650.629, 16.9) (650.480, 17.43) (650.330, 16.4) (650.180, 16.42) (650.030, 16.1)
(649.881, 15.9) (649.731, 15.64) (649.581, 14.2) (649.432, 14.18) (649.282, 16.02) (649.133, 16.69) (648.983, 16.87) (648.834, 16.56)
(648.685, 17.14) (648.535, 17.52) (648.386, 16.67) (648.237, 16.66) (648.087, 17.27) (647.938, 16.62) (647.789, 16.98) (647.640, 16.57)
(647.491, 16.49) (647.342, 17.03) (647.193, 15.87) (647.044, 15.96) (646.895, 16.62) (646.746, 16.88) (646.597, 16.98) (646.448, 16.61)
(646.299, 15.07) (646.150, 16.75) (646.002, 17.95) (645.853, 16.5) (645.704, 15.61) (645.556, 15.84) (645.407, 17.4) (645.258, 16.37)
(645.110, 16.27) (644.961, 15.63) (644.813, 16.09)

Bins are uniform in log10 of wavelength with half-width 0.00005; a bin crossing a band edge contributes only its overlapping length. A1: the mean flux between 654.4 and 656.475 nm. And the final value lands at 14.9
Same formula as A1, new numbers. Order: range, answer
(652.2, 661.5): 16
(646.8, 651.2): 16.4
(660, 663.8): 16.3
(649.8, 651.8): 16.5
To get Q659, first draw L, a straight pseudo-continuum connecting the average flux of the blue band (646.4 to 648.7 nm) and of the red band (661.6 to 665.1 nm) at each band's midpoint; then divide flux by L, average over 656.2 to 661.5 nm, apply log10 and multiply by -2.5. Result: 0.03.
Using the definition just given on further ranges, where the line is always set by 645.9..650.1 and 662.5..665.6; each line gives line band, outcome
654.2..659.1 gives 0.04 mag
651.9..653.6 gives -0.01 mag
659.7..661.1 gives -0.01 mag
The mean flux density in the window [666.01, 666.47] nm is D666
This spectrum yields 15.6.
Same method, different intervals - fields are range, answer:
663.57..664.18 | 16.5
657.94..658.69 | 16.3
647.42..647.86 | 16.7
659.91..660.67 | 16.4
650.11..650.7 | 16.8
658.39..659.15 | 16.6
